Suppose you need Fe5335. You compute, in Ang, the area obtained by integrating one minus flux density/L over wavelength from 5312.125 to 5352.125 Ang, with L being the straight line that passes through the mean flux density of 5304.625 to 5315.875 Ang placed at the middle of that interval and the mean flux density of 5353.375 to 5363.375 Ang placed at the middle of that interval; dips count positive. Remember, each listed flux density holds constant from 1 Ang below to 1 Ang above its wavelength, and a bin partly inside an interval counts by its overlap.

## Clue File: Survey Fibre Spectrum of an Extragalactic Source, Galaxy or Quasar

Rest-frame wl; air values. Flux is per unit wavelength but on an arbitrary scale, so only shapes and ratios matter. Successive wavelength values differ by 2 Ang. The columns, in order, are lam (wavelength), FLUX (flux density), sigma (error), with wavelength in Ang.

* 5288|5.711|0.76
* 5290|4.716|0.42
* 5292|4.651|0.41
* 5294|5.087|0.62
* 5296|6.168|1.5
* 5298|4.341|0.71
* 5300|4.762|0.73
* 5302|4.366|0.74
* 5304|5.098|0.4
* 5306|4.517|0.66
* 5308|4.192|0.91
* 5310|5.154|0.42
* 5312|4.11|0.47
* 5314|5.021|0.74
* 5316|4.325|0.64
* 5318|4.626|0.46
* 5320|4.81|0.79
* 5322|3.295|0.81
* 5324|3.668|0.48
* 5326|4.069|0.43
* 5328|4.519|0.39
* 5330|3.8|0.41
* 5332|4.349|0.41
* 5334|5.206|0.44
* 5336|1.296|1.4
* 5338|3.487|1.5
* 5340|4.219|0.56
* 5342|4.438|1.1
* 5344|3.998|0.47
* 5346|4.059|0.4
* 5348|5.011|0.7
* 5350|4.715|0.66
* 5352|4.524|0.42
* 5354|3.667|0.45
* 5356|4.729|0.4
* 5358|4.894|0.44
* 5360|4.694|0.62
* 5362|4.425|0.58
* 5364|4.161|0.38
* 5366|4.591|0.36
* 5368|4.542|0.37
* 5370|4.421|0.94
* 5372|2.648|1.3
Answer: 3.4 Ang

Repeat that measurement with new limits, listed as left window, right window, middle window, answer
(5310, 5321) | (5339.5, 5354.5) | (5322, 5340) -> 2.81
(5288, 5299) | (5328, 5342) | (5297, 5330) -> 0.39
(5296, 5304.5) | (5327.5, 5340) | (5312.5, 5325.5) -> -0.12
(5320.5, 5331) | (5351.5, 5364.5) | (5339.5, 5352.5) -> -0.54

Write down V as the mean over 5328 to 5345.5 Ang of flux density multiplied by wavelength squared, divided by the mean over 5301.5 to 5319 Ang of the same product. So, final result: 0.9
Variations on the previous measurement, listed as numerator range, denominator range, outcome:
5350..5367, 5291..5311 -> 0.95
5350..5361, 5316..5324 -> 1.10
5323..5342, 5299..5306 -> 0.83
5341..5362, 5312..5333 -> 1.07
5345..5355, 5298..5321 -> 0.97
